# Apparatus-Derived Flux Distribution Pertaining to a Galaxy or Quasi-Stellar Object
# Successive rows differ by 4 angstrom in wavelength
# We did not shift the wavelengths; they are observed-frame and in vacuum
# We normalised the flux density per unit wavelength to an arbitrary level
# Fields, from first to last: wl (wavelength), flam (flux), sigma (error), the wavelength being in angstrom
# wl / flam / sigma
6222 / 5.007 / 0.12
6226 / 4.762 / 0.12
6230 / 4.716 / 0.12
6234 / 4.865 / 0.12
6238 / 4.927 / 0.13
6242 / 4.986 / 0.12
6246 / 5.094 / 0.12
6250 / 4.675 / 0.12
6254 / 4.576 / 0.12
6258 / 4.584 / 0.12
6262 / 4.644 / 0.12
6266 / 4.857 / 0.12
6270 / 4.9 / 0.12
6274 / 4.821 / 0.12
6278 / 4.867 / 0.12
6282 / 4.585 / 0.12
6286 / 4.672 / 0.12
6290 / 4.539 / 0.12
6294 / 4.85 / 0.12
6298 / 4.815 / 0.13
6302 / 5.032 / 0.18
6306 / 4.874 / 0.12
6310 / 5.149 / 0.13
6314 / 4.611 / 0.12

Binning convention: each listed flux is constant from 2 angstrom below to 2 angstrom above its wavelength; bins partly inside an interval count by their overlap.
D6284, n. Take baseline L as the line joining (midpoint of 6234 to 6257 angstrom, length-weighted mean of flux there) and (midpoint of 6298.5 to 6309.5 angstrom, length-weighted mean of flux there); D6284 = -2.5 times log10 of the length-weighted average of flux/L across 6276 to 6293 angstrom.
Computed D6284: 0.06 mag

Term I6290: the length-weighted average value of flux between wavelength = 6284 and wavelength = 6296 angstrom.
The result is 4.69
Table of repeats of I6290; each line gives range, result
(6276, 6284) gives 4.73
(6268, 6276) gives 4.86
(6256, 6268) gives 4.7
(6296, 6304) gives 4.92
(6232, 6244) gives 4.93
